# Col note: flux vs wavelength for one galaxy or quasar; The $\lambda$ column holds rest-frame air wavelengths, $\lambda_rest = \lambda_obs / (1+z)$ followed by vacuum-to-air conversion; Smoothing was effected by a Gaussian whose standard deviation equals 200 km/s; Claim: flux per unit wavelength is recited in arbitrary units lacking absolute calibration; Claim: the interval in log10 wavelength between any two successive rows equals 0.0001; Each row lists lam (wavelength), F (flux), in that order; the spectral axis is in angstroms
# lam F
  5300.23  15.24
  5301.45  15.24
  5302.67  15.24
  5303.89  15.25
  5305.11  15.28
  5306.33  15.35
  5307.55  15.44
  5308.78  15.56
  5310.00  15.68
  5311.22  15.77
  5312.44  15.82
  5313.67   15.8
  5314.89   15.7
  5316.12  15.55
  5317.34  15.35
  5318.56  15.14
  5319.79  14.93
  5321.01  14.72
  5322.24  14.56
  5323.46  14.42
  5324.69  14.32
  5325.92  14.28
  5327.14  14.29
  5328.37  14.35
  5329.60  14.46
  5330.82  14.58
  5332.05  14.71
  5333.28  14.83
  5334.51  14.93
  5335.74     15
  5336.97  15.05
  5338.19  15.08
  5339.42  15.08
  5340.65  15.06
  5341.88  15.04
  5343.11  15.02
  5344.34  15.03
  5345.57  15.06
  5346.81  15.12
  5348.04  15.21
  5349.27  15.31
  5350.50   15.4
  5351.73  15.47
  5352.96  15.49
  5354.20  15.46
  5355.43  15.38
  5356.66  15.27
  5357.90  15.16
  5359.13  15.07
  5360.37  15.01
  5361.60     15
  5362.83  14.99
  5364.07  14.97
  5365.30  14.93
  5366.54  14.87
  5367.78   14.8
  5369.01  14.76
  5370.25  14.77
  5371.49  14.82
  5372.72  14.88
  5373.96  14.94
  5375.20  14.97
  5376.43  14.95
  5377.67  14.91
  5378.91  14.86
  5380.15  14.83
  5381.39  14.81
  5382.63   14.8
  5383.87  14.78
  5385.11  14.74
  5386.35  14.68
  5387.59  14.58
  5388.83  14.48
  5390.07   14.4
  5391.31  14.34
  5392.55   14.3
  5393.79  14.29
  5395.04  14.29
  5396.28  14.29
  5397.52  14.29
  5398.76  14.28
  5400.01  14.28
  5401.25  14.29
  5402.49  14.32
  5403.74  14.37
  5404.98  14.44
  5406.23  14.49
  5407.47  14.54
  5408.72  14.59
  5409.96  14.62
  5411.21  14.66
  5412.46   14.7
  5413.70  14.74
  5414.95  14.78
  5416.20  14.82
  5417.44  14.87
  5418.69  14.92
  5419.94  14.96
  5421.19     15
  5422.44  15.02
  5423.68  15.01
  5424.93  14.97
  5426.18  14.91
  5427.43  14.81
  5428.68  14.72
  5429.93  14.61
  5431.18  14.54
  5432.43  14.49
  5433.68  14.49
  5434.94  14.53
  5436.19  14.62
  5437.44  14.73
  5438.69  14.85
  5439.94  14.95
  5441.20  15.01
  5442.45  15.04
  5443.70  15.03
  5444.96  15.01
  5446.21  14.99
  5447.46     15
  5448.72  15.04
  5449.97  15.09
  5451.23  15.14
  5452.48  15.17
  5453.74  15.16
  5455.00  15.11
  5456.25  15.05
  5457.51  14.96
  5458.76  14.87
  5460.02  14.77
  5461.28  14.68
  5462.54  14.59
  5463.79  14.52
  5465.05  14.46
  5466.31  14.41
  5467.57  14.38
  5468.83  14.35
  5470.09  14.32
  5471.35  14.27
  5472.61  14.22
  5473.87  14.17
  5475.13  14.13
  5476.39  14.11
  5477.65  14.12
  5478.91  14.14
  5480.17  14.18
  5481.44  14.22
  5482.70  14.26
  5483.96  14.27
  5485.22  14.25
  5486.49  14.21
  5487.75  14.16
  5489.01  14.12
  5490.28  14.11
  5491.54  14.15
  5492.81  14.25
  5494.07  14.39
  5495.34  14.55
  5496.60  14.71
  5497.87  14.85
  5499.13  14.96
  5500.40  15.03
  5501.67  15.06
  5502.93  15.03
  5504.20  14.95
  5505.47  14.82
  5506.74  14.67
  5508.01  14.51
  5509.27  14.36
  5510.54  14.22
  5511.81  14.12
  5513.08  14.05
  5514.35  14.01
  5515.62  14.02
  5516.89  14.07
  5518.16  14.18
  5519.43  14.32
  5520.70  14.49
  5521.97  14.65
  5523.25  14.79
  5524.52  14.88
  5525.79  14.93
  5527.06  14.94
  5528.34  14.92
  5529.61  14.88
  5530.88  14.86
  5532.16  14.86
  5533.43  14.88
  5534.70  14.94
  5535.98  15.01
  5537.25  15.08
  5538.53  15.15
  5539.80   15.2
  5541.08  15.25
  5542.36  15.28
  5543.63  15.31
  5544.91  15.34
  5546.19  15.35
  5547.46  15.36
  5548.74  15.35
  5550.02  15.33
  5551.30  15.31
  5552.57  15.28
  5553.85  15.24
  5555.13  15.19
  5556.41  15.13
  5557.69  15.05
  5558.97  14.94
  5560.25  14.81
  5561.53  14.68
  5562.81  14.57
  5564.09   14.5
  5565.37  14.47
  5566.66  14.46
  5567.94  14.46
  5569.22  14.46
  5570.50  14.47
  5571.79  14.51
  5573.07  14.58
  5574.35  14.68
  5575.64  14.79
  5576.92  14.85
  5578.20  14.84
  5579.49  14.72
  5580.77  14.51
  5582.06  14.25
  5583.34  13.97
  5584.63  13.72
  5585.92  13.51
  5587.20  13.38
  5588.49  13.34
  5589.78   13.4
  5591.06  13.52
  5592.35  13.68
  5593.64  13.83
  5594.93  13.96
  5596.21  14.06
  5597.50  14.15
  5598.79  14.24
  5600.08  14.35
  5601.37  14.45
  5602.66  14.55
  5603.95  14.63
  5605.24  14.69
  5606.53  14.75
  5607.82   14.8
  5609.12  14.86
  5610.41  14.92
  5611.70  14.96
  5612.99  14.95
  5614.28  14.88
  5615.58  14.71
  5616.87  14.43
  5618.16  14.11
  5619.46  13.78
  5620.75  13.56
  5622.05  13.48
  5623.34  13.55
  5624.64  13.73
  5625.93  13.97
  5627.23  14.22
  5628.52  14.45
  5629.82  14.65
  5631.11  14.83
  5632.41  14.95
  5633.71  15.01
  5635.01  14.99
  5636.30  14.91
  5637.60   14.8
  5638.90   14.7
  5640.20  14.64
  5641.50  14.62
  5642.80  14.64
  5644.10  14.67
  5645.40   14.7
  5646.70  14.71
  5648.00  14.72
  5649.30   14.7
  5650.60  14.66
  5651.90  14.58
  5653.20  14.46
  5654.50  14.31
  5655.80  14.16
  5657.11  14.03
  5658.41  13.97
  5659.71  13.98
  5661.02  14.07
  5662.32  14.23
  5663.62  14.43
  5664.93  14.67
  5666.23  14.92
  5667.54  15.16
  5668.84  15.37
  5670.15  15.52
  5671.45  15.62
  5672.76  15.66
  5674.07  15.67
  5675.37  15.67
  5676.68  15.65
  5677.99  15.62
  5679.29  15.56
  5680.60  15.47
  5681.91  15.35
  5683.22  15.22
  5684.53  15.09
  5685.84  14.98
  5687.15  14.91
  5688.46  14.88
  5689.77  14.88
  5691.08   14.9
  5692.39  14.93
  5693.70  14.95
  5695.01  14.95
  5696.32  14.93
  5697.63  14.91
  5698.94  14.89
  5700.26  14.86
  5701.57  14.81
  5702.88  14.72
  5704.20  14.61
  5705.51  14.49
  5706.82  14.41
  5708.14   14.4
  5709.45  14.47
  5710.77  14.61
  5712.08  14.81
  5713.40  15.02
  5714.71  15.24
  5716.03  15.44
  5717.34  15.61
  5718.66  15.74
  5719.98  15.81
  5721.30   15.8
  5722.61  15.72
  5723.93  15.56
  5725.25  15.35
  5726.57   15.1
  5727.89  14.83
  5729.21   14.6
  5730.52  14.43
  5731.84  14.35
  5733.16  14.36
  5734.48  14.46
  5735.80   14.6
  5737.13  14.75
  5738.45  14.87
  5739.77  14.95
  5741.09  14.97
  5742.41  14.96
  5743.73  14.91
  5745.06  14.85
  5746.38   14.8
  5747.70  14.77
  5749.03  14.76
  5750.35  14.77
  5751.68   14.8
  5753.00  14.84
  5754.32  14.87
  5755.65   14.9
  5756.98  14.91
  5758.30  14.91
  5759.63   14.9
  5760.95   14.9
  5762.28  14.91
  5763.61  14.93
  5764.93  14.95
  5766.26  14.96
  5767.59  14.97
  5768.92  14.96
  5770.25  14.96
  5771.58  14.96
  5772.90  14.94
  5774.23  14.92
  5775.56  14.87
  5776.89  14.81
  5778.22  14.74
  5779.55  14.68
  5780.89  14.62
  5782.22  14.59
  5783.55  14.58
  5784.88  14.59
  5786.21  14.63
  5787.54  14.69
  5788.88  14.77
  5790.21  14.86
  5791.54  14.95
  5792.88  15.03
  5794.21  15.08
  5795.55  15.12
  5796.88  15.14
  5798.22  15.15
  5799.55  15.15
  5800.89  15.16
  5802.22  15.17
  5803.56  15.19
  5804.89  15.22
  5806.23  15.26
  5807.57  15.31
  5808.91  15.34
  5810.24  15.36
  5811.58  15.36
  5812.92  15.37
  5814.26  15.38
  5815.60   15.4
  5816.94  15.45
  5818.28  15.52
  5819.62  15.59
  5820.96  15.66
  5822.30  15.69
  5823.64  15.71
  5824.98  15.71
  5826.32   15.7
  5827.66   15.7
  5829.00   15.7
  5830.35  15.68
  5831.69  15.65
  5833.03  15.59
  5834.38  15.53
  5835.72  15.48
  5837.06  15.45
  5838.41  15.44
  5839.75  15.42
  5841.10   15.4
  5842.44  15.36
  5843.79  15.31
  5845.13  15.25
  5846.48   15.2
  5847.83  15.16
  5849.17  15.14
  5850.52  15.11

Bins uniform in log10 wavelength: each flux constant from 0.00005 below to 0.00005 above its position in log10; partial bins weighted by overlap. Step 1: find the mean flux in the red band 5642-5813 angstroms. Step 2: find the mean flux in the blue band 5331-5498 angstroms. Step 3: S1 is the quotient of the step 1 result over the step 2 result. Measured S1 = 1.0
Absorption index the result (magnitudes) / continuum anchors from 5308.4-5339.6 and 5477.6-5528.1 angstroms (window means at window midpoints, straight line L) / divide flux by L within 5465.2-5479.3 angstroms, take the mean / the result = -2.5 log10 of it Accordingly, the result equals 0.023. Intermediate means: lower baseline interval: 15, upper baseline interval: 14.5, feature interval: 14.2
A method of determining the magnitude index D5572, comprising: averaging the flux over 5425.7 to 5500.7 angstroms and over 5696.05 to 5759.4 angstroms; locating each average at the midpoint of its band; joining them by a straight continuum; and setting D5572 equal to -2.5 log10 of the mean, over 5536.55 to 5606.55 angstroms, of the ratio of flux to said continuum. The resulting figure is 0.01 mag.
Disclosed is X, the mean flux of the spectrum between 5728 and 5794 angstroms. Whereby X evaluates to 14.8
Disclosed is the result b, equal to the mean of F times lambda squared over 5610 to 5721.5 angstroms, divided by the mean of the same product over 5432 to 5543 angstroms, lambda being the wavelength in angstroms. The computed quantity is 1.08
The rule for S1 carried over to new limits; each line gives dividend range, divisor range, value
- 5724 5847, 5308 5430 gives 1.01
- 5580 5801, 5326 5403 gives 0.99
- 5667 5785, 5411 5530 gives 1.02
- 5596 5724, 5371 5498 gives 1.01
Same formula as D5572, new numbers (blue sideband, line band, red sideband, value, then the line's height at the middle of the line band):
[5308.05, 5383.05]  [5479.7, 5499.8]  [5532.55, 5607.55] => 0.03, 14.8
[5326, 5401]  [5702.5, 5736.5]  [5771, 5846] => 0.01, 15.1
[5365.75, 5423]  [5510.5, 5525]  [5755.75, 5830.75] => 0.04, 14.8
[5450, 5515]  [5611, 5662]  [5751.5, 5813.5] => 0.02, 14.7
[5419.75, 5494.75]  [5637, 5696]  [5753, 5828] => 0.00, 14.9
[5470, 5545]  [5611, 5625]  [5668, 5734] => 0.05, 14.9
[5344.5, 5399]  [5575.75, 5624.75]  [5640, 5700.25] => 0.05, 14.9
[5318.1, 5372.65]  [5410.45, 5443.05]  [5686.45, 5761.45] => 0.01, 14.9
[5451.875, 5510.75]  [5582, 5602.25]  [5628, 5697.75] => 0.07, 14.7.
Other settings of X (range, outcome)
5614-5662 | 14.4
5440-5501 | 14.6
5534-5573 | 15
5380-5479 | 14.7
